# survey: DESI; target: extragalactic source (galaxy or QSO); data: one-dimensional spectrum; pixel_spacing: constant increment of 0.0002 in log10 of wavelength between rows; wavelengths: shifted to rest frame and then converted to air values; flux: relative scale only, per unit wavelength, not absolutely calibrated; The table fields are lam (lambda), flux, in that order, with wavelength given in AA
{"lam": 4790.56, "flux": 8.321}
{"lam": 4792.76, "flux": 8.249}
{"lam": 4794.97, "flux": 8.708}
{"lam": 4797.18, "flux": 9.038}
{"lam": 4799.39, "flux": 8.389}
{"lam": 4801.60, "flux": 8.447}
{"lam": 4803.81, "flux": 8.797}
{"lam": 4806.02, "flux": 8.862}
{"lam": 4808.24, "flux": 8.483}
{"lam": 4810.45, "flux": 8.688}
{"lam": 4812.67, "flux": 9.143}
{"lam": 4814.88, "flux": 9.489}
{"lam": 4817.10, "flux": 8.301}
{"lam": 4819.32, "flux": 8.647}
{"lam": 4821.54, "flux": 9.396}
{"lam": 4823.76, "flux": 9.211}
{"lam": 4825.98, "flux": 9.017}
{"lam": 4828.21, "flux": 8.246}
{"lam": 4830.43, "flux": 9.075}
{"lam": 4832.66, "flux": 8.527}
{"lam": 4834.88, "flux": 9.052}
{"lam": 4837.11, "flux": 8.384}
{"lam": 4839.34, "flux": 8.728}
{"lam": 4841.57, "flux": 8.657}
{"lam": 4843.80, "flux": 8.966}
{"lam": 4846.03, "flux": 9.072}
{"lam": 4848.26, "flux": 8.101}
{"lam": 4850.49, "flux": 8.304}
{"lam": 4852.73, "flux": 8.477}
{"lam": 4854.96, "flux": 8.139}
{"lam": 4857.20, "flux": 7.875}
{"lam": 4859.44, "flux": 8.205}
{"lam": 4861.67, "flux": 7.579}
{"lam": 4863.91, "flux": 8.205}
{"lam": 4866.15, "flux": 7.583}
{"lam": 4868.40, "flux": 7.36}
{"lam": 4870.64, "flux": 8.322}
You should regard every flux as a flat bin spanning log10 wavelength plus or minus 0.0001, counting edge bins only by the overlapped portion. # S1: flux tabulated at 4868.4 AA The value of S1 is 7.36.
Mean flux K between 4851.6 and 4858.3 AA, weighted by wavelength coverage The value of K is 8.16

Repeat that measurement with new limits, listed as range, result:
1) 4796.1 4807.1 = 8.71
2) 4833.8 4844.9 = 8.75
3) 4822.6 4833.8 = 8.82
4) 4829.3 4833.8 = 8.81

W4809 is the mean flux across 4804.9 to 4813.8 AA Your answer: 8.8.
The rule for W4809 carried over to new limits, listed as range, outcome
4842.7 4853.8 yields 8.58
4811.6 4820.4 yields 8.9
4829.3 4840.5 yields 8.75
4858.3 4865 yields 8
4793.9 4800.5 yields 8.71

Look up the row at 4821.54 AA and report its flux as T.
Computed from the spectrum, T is 9.396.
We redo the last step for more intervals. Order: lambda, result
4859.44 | 8.205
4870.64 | 8.322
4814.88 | 9.489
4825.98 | 9.017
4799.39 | 8.389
